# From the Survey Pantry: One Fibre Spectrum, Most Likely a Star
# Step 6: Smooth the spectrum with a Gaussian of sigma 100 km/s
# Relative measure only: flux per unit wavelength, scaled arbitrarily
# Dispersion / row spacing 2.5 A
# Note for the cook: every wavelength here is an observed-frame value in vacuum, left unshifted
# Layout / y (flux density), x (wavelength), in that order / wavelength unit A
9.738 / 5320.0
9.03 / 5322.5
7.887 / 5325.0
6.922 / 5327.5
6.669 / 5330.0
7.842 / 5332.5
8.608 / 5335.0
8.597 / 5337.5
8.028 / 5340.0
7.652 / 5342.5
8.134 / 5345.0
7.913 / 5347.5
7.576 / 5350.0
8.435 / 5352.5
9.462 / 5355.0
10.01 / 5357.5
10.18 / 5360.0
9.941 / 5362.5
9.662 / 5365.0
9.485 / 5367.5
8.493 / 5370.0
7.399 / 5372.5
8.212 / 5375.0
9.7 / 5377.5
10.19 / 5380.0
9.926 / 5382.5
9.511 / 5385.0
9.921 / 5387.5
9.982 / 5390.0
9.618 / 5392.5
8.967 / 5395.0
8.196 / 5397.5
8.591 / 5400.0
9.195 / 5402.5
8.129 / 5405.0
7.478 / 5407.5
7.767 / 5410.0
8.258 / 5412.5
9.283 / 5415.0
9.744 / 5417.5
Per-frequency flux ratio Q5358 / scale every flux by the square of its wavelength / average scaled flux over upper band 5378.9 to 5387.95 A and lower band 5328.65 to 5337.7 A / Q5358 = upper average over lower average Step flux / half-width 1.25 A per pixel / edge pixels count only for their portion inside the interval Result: 1.28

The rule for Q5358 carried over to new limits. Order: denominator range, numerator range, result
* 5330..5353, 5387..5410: 1.12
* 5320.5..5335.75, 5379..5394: 1.27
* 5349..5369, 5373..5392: 1.03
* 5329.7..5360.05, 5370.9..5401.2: 1.11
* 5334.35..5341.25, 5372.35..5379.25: 1.05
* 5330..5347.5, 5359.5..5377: 1.14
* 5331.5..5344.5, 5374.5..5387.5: 1.20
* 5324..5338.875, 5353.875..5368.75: 1.28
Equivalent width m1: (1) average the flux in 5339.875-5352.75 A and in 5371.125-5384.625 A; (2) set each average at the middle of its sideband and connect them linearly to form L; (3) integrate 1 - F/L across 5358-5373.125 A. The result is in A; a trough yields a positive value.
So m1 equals -1.2 A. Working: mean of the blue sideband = 7.91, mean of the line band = 9.31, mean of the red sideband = 9.11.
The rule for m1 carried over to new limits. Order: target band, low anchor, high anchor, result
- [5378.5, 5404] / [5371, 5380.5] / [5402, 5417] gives -2.4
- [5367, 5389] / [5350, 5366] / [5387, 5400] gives 0.3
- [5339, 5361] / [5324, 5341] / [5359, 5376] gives -0.4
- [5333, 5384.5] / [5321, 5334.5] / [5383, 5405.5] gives -2.7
